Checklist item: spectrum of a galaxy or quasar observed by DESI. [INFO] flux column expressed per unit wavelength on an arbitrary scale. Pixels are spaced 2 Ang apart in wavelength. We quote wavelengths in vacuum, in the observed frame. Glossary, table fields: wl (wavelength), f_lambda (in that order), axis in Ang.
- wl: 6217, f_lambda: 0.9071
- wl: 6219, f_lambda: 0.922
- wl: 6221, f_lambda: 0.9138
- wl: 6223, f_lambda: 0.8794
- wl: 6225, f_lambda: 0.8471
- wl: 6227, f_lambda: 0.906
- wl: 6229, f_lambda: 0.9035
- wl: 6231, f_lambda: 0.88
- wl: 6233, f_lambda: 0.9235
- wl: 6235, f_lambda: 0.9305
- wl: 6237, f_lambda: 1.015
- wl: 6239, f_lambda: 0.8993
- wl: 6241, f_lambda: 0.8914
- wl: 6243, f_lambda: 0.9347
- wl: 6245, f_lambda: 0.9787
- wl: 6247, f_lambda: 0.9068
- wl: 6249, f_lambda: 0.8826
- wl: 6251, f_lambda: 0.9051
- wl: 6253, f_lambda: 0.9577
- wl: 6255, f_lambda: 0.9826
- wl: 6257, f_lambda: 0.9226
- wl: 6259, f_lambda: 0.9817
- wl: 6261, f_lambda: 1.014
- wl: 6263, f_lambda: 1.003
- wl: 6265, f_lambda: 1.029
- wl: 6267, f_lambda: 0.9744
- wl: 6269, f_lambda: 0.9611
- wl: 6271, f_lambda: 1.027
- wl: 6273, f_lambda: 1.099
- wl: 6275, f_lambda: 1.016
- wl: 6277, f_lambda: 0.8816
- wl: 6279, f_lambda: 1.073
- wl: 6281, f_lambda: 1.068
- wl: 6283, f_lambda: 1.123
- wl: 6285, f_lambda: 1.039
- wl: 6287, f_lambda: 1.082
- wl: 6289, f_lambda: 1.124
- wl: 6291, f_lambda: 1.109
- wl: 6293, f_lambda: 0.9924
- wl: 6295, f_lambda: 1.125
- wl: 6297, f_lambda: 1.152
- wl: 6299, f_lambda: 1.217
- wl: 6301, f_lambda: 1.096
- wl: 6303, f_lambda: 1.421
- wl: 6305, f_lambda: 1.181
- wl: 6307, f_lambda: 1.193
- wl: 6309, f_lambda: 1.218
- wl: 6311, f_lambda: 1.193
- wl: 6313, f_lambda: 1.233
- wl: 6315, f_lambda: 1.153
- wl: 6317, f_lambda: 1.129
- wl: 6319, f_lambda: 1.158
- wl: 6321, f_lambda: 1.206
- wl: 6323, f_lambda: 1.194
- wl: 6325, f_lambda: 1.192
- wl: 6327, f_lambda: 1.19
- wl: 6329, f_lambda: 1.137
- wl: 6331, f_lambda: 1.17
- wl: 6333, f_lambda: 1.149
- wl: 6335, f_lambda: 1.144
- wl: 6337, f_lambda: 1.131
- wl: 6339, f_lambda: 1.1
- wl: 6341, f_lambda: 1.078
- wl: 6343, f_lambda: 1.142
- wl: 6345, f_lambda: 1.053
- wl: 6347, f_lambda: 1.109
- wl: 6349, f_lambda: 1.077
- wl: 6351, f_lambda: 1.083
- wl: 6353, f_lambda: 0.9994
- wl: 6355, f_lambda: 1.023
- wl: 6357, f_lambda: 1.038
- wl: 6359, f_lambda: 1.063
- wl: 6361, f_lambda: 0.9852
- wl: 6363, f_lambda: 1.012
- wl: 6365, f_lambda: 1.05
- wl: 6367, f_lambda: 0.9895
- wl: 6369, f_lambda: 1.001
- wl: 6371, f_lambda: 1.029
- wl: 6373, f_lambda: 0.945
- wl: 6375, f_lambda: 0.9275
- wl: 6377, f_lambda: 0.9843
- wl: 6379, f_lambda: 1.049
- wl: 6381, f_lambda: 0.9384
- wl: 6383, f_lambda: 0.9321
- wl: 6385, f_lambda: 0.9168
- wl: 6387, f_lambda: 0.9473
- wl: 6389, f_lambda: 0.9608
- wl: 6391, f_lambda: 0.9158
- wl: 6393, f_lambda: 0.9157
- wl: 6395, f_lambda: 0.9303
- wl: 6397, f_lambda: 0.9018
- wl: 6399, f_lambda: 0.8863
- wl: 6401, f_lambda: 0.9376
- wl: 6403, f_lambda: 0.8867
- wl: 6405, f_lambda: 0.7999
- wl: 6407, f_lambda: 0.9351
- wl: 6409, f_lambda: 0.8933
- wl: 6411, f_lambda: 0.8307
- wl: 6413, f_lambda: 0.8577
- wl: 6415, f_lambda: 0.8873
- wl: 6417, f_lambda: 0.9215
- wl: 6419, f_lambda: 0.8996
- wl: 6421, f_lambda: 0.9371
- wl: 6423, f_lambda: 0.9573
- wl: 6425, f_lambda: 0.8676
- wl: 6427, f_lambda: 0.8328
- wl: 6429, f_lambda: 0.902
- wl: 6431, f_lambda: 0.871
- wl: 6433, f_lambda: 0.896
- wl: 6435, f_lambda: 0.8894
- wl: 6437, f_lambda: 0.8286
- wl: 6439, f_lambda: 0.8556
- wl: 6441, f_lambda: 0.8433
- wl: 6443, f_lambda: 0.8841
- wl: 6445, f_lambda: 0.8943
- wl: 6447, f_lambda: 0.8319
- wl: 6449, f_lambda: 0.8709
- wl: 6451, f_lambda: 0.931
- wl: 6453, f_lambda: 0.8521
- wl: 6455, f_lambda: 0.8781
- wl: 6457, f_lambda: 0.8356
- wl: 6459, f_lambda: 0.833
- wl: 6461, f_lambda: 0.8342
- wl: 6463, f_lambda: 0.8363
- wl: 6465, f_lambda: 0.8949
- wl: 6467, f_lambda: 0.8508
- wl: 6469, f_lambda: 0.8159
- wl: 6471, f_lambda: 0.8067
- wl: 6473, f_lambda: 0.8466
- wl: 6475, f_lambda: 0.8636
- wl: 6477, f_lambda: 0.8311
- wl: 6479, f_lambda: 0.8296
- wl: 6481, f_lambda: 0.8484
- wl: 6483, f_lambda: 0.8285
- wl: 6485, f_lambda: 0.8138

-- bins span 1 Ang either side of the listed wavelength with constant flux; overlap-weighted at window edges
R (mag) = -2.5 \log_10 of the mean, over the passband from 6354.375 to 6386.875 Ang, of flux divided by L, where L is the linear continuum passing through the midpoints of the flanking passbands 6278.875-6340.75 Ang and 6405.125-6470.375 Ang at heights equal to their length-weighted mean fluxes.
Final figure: 0.03 mag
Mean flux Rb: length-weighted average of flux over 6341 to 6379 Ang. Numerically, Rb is 1.03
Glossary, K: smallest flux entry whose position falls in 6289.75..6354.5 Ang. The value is 0.9924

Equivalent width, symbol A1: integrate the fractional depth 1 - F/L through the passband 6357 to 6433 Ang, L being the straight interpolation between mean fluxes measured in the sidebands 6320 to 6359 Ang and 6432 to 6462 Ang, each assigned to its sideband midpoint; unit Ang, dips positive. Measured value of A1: 4.0 Ang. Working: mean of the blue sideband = 1.12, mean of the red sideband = 0.864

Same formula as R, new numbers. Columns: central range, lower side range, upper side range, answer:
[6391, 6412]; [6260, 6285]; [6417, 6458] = 0.021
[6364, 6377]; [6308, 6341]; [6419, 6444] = 0.057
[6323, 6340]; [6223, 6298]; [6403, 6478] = -0.223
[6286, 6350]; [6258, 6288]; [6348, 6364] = -0.121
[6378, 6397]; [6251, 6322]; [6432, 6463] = 0.004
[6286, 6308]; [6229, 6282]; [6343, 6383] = -0.170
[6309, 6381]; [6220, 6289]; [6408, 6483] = -0.183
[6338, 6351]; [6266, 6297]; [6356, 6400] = -0.099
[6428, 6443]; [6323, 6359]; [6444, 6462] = 0.037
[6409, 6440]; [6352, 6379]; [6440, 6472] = 0.030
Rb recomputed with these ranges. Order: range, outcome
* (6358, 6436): 0.93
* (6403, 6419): 0.877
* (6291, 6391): 1.09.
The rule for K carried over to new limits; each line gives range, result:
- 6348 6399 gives 0.8863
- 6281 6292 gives 1.039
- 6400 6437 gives 0.7999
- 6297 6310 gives 1.096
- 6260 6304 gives 0.8816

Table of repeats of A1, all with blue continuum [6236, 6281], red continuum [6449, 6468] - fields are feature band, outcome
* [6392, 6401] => -0.16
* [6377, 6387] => -0.63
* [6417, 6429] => -0.27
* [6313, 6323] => -2.48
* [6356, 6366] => -1.25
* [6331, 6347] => -3.27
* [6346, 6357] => -1.62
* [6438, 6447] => 0.05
